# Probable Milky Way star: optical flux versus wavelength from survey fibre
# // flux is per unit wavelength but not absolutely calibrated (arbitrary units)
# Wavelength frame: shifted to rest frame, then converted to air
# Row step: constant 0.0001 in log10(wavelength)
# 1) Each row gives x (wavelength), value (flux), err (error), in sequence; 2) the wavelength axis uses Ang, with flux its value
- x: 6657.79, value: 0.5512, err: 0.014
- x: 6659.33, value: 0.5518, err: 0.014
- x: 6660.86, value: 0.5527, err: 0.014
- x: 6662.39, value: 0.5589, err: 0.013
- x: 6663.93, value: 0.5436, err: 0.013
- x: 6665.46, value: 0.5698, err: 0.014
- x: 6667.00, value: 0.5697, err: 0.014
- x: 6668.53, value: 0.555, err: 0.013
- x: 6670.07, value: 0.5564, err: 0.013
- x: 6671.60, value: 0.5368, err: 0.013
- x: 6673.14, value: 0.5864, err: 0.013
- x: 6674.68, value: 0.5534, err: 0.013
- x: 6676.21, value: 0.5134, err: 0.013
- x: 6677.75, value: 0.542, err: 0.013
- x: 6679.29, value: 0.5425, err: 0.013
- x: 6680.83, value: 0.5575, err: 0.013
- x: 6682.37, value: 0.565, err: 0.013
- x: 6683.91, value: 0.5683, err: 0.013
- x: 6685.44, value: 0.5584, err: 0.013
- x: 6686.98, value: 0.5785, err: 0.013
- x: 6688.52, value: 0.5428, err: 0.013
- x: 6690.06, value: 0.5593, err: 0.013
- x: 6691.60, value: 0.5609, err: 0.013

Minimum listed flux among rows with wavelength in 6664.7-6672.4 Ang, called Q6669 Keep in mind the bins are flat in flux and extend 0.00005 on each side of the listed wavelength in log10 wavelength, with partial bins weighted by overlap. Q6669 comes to 0.5368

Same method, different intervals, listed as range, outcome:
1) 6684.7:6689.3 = 0.5428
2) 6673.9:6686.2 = 0.5134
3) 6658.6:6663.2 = 0.5518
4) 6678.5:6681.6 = 0.5425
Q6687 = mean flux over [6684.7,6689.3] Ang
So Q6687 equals 0.56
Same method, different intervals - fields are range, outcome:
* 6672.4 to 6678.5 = 0.549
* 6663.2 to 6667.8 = 0.562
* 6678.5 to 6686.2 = 0.558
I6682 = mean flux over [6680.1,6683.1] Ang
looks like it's 0.561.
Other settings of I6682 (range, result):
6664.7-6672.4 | 0.558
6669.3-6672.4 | 0.547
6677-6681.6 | 0.547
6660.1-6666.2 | 0.556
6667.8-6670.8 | 0.555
